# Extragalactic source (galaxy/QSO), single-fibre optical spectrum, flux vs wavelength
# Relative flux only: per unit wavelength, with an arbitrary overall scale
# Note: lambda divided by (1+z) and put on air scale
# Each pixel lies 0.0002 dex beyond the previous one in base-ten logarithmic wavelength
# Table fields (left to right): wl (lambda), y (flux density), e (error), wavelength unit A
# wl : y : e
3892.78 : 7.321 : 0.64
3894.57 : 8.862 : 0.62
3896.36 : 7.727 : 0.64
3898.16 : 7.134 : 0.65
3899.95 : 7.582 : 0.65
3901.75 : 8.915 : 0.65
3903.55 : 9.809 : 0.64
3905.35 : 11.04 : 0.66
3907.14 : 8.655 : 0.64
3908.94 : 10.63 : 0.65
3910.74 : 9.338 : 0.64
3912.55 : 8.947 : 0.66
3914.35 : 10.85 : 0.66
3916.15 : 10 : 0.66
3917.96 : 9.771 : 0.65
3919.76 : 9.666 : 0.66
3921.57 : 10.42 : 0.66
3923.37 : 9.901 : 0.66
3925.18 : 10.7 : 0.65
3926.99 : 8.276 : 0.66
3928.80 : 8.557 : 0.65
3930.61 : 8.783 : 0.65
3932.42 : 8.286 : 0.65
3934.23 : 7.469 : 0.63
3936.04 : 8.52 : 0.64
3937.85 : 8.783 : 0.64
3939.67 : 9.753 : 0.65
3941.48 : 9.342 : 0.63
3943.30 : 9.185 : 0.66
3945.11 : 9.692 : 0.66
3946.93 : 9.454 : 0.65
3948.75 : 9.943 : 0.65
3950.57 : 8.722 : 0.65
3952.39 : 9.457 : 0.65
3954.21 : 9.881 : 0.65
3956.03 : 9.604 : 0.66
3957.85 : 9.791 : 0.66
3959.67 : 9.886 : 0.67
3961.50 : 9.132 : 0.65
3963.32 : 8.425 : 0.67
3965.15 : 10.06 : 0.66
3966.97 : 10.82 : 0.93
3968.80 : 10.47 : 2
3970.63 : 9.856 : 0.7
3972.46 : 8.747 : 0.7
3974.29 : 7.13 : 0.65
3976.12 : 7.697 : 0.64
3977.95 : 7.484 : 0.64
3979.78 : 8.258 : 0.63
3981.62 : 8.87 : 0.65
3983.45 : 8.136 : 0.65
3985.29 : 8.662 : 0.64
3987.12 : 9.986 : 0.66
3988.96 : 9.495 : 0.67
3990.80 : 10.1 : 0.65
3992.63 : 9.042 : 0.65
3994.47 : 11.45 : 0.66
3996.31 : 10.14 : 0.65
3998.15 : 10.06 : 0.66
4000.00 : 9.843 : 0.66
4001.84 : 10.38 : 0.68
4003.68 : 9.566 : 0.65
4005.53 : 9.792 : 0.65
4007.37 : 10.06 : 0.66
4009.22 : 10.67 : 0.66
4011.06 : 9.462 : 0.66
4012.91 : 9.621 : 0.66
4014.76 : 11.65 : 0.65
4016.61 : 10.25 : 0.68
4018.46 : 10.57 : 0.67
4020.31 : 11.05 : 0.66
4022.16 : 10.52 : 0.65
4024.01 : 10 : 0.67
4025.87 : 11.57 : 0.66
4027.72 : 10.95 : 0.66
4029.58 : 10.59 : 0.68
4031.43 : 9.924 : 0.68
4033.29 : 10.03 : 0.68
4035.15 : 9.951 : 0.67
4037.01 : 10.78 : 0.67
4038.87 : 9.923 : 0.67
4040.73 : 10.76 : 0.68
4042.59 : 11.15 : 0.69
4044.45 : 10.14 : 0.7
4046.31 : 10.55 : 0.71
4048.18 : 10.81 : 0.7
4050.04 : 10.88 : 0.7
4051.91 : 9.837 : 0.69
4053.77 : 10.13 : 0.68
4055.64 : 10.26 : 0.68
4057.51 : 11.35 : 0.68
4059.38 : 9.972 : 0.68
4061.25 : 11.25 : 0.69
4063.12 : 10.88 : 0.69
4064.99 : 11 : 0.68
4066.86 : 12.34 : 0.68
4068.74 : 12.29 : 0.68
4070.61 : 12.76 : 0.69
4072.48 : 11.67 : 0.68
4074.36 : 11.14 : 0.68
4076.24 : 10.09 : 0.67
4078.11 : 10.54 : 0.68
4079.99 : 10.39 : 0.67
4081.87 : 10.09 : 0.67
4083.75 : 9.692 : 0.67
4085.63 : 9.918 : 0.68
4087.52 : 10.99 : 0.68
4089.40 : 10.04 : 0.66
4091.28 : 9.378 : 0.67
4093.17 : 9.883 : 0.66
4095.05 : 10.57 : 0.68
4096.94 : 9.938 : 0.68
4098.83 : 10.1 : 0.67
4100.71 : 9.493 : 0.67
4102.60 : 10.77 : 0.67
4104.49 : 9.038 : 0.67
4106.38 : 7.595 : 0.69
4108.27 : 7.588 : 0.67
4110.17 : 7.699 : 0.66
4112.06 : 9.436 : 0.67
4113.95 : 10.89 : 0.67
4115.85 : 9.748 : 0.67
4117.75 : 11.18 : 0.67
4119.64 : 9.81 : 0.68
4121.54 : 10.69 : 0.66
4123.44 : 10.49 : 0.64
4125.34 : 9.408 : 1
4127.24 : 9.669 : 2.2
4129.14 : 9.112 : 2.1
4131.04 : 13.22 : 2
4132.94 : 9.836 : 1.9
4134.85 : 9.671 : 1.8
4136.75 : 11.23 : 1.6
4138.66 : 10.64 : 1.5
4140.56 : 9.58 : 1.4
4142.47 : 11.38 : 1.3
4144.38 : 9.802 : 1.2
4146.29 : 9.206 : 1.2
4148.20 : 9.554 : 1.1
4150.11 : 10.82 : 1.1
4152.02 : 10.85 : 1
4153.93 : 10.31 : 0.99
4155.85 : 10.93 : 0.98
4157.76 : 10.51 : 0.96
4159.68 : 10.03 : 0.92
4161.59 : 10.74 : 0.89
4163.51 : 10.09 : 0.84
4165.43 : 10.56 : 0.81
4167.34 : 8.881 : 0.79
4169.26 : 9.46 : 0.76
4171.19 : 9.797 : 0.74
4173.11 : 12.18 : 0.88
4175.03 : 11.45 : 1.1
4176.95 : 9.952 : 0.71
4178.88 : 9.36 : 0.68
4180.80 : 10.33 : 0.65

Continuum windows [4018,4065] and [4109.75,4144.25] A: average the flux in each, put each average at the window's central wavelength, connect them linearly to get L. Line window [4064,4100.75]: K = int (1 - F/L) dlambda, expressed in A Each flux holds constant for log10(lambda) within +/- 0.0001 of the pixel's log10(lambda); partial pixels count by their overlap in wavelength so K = -0.8 A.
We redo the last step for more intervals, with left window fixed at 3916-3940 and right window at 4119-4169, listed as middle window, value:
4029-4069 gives -3.54 A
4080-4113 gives 1.49 A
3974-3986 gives 1.73 A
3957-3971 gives -0.68 A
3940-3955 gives -0.33 A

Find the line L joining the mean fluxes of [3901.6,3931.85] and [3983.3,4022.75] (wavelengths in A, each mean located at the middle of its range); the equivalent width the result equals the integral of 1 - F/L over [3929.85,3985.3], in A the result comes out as 4.5 A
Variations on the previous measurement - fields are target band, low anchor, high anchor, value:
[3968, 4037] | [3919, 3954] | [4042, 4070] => 2.34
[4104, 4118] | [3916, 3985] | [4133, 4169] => 1.36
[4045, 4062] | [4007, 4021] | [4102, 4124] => -0.80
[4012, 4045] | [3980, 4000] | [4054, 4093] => -1.36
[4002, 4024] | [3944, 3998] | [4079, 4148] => -1.78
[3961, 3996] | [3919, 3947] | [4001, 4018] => 2.14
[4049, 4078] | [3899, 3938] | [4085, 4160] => -3.60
